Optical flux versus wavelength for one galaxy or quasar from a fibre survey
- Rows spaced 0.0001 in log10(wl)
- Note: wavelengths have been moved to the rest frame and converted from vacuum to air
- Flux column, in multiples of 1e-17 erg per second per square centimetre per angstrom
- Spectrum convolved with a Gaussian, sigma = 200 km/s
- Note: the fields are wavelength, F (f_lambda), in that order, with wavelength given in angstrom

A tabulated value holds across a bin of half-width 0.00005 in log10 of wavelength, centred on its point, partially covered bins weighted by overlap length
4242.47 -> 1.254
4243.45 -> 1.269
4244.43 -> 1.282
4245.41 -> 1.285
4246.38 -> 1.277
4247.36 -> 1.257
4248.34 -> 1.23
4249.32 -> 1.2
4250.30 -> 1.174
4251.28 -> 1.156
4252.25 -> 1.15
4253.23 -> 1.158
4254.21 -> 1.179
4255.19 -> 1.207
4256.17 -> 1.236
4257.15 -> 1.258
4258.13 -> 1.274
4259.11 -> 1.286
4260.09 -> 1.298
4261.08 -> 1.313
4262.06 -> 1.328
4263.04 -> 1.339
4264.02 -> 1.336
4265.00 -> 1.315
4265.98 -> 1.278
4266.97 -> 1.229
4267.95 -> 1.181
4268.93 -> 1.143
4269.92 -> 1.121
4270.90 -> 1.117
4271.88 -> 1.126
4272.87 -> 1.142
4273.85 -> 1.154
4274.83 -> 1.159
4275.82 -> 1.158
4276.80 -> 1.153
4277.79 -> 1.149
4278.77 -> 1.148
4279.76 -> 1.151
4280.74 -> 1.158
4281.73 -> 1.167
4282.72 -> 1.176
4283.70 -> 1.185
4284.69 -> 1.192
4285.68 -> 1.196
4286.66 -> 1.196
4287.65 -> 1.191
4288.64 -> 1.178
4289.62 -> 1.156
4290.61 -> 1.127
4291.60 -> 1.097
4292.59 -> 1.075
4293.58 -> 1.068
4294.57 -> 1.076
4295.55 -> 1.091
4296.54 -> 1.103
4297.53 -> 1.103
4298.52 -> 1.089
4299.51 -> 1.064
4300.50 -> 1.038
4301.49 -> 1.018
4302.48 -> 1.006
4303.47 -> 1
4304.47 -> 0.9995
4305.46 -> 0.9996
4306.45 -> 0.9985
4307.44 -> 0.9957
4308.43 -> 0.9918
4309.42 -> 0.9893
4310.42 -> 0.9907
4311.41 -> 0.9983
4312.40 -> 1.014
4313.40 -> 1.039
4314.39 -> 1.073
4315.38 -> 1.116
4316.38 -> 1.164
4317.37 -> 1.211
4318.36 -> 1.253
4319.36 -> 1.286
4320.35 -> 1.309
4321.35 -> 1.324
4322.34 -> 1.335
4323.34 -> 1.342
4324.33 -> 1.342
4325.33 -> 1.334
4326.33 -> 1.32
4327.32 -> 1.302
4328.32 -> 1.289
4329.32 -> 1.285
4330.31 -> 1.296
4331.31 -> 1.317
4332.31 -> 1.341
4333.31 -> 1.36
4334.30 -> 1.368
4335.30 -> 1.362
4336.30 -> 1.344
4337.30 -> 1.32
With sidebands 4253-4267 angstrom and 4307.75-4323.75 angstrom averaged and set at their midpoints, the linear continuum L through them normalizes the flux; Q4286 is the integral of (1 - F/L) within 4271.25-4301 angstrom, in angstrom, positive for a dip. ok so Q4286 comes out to 1.94 angstrom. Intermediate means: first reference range 1.27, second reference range 1.15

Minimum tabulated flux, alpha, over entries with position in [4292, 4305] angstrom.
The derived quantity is 0.9995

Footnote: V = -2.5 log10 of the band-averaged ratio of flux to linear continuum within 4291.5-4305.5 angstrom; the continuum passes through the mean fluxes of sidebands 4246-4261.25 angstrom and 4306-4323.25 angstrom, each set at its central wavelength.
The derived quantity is 0.10 mag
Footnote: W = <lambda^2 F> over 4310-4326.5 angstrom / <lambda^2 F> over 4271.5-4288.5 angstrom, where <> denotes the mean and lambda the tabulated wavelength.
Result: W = 1.05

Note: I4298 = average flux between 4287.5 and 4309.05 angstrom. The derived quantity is 1.06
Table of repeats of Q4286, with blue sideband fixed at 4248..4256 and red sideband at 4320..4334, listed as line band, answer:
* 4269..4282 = 0.9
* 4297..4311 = 2.8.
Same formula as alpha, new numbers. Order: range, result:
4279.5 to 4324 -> 0.9893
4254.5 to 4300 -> 1.064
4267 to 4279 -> 1.117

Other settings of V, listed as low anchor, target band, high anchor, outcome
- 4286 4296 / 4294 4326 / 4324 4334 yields 0.101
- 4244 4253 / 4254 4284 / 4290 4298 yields -0.041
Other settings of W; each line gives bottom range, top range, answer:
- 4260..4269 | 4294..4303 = 0.85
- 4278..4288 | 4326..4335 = 1.15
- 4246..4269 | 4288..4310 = 0.87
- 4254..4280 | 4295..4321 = 0.90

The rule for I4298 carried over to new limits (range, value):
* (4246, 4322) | 1.15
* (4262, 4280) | 1.19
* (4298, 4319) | 1.05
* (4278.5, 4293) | 1.16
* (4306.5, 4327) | 1.17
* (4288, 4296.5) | 1.11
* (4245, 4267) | 1.25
